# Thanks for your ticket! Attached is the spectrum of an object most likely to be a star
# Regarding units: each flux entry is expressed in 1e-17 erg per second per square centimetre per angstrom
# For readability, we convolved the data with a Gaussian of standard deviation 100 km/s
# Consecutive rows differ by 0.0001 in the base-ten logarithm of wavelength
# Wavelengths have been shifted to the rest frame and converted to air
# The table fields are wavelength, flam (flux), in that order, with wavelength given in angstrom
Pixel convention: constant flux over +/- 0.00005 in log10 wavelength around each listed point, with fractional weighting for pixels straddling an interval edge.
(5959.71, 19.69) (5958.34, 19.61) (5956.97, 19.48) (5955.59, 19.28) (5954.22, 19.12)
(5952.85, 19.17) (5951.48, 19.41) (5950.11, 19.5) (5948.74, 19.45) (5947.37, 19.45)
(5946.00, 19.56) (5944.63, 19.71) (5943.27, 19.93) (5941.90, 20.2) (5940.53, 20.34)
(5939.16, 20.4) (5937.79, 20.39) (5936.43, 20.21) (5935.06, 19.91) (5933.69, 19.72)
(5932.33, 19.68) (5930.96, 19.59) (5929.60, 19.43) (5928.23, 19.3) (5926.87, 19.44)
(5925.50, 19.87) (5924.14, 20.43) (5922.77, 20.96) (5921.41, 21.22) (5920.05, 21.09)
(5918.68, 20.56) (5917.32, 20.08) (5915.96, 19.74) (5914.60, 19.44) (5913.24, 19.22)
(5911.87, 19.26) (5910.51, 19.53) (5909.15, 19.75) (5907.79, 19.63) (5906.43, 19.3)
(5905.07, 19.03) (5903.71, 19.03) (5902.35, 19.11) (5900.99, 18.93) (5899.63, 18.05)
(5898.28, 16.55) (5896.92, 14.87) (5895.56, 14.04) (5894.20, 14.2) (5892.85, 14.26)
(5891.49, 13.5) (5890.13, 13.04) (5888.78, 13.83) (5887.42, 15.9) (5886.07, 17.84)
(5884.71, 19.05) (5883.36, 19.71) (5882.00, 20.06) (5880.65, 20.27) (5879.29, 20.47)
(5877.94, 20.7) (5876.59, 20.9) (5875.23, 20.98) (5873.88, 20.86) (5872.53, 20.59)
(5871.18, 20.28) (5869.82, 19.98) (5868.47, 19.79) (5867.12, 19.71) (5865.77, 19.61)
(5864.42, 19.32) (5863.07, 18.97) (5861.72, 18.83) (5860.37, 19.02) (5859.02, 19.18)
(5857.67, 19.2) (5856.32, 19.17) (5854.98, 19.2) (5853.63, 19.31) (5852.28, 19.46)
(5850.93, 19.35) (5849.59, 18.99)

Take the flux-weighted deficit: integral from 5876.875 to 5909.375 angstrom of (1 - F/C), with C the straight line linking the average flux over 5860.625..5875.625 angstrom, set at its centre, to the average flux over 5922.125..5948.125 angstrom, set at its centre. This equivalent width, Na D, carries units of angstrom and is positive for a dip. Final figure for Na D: 3.80 angstrom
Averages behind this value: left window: 19.9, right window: 19.9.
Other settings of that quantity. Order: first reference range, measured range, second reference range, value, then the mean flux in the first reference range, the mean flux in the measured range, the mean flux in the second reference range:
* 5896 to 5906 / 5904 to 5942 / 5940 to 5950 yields -2.2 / 17.9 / 19.9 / 19.8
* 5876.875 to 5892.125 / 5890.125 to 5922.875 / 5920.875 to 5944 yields 1.1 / 17.8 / 18.2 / 20.1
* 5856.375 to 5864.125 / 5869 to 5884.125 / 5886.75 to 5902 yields -2.8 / 19.1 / 20.4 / 15.3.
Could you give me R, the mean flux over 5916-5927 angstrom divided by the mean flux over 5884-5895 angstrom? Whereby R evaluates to 1.3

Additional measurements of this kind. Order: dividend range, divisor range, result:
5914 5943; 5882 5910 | 1.18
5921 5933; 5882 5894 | 1.24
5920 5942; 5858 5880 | 1.01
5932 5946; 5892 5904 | 1.22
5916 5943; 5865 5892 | 1.07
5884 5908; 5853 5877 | 0.84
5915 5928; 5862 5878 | 1.01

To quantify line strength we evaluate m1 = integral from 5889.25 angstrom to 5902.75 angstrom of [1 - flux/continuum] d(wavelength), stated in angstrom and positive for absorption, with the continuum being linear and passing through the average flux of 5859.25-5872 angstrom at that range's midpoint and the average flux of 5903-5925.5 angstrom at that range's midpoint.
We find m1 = 2.9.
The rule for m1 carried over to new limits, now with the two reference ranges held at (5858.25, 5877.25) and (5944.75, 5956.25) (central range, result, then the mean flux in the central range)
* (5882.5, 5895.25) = 2.60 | 15.7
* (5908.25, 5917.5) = 0.02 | 19.5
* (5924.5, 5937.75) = -0.16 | 19.7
